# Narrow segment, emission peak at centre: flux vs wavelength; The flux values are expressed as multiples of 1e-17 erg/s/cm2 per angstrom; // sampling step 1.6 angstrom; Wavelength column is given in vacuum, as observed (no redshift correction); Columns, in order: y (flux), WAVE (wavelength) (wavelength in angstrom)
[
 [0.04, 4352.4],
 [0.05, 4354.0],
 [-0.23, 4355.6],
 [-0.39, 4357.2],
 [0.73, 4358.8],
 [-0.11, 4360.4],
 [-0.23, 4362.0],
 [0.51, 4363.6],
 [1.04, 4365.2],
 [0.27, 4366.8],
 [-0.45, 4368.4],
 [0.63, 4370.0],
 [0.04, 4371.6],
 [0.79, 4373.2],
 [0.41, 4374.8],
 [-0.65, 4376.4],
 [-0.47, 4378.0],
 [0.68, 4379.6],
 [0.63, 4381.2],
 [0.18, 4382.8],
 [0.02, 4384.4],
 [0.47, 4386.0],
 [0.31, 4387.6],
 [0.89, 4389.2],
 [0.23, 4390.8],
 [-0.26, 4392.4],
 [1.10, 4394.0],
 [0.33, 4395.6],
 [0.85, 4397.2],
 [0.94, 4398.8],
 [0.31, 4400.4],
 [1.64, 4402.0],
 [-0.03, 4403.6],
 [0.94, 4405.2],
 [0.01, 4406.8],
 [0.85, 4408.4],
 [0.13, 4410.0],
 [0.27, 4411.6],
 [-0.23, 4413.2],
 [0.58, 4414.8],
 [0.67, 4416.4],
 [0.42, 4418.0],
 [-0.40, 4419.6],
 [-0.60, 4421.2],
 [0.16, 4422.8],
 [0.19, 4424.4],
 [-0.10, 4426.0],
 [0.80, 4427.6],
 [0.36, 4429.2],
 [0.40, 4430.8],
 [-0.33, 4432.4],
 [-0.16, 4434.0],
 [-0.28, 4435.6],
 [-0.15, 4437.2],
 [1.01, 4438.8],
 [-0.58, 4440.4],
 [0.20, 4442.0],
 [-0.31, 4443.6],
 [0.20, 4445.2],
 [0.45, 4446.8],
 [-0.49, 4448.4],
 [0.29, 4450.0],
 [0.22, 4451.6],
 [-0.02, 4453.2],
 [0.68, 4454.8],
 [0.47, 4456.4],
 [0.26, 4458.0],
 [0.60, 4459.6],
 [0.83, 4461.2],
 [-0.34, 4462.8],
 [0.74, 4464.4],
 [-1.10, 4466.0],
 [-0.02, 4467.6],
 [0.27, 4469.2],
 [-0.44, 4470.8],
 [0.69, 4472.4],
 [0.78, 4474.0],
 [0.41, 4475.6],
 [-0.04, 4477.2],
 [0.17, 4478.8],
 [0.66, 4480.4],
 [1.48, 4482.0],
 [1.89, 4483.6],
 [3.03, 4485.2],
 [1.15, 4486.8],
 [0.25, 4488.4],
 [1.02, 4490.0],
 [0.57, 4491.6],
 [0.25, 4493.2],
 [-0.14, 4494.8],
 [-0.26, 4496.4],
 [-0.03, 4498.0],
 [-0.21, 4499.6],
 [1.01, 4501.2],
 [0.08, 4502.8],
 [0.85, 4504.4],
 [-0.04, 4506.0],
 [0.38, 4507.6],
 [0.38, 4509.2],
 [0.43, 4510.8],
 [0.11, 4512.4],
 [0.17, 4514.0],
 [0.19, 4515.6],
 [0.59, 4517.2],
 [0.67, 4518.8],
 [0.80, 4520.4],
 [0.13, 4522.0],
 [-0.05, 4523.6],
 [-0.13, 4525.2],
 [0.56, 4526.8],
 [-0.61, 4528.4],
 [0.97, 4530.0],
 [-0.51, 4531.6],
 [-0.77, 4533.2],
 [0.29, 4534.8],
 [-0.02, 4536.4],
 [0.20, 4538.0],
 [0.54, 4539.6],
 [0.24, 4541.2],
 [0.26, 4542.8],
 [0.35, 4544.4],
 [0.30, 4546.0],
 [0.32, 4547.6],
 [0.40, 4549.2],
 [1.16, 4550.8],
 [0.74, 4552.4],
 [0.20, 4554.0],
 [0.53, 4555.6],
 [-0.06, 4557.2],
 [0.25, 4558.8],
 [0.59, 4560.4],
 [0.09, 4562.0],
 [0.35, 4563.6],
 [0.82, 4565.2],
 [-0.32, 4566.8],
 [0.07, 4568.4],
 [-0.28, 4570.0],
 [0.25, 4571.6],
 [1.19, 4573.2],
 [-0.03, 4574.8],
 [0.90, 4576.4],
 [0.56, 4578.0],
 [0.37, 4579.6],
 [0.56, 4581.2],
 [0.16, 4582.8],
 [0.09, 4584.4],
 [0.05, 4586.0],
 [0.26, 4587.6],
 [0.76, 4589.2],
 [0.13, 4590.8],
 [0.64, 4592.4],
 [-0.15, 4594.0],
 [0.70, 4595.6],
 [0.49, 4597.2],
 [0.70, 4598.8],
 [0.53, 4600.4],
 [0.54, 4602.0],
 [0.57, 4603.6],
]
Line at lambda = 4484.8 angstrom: [O II]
